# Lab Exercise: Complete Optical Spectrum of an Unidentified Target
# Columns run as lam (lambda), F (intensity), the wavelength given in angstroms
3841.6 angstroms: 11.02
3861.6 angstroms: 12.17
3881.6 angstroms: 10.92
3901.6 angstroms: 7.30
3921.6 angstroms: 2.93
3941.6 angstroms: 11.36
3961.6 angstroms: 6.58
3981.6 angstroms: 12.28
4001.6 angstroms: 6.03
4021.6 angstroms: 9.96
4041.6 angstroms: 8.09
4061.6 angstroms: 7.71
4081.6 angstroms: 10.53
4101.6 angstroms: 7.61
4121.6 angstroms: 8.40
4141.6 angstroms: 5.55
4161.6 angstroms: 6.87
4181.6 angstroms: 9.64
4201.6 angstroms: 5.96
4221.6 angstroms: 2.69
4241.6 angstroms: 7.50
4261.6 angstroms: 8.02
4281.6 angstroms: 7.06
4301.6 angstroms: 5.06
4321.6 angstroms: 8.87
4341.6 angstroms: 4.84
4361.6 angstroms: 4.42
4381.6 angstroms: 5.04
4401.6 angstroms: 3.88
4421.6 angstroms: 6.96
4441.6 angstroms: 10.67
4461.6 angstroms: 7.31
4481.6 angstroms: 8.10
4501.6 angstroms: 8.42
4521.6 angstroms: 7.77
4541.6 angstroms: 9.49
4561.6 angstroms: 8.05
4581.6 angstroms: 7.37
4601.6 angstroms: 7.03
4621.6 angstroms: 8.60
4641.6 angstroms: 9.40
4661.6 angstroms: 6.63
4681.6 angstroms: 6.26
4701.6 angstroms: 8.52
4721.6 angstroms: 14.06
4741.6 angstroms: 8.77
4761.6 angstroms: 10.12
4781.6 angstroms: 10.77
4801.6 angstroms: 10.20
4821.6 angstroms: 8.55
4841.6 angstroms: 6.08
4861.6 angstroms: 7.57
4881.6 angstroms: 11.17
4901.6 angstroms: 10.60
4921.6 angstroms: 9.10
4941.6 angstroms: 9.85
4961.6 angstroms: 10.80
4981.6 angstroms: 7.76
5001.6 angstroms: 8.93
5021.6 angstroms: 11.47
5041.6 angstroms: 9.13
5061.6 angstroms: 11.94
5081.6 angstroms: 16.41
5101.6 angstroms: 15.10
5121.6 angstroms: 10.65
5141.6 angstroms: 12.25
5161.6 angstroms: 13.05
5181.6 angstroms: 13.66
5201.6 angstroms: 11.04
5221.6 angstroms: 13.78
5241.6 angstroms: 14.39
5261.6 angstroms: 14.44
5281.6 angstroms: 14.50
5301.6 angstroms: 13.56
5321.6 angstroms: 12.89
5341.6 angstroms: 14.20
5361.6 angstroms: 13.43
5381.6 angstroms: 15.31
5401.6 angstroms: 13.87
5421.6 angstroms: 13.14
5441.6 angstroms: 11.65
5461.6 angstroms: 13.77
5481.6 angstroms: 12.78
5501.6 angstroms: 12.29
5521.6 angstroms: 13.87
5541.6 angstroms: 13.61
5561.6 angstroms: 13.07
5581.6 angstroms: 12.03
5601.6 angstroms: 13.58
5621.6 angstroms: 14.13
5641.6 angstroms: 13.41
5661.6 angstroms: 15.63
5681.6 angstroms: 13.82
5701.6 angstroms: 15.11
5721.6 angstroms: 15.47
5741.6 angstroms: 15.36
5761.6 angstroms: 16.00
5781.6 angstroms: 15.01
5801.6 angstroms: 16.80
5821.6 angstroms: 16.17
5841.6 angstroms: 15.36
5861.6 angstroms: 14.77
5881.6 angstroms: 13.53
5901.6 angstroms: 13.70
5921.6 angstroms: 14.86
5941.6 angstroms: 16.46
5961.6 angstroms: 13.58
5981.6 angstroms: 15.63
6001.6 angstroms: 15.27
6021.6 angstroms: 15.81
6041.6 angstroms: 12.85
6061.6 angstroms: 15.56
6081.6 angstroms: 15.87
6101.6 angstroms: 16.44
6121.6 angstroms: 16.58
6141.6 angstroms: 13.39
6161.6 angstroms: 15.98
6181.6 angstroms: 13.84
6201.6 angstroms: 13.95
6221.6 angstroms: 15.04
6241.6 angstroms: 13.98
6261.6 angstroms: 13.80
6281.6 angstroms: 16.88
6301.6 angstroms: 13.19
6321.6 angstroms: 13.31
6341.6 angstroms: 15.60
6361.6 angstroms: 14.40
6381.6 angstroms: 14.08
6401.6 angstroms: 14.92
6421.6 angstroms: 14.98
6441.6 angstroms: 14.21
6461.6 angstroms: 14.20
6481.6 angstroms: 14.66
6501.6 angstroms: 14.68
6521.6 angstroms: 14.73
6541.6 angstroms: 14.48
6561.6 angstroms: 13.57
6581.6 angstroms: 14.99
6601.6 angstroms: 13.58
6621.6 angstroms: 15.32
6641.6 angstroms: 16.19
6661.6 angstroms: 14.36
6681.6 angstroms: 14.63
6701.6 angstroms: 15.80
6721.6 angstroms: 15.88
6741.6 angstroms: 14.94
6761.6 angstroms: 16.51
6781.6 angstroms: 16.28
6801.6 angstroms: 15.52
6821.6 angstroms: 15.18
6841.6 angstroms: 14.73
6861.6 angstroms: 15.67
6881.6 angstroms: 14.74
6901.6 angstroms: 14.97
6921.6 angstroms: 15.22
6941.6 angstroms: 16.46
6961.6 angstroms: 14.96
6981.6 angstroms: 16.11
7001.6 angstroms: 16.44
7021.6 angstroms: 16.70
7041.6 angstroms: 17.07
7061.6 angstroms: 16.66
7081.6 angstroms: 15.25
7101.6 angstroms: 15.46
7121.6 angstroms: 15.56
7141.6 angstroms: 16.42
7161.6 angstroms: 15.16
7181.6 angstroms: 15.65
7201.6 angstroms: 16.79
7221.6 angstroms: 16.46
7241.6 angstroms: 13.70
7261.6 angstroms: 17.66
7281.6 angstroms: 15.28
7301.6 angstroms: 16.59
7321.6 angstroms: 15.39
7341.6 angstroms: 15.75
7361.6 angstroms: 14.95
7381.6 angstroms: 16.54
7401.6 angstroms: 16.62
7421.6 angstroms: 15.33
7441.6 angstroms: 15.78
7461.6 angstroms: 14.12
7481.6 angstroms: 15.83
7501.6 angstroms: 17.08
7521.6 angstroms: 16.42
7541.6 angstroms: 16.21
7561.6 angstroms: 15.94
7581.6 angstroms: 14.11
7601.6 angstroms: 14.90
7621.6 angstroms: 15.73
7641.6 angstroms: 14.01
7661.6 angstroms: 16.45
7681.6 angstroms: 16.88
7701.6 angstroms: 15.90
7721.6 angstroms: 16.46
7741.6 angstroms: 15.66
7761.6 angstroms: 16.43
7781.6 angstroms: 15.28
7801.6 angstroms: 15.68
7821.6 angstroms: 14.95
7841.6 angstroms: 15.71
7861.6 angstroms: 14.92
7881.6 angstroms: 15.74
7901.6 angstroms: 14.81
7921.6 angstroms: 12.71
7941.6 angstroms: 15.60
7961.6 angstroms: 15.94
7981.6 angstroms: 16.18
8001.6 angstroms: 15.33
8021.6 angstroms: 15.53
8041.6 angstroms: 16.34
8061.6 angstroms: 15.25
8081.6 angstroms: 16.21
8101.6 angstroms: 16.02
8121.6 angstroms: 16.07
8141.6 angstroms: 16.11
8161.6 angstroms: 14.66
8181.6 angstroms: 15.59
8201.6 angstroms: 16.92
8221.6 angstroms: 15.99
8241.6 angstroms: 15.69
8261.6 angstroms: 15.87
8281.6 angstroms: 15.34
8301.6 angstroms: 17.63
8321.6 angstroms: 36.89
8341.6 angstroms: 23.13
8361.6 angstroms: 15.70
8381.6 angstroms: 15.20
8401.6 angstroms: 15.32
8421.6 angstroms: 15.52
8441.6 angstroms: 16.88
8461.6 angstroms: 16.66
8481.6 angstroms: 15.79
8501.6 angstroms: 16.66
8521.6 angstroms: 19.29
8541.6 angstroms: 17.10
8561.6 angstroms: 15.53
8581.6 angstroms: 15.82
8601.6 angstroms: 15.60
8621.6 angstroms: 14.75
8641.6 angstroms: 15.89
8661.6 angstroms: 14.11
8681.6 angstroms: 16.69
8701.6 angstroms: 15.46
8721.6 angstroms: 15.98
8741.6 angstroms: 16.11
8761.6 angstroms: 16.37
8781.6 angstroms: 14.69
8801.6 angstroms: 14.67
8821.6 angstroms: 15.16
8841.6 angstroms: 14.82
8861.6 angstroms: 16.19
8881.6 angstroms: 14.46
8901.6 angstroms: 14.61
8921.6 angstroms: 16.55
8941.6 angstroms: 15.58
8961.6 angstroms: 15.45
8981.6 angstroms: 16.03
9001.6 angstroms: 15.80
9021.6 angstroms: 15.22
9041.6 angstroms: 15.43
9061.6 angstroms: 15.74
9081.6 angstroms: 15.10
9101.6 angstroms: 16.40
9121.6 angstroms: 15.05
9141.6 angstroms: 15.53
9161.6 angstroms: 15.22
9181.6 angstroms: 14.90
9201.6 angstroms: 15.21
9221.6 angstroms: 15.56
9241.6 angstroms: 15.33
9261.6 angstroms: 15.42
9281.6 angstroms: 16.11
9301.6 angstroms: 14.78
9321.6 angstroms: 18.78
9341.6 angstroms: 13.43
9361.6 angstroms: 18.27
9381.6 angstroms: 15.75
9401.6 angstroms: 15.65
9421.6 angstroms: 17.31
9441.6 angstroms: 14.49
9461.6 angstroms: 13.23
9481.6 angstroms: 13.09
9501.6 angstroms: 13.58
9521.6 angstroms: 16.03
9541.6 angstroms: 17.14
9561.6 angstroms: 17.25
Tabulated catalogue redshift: 0.267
